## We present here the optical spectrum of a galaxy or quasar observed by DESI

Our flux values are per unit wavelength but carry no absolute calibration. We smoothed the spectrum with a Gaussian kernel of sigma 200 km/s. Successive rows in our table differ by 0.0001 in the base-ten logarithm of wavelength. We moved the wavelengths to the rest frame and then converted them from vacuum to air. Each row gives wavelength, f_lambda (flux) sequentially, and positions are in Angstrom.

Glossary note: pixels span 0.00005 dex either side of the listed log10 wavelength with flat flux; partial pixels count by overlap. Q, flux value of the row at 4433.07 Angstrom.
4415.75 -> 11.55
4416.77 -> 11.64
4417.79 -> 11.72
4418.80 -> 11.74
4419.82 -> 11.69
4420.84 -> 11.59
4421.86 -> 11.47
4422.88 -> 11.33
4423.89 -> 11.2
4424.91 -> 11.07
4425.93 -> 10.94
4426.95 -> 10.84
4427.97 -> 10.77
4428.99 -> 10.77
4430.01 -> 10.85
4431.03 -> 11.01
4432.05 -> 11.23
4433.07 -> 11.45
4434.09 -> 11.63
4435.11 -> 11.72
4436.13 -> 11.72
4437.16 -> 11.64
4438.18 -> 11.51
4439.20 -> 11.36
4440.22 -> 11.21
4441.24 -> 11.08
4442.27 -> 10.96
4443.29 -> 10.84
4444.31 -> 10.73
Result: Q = 11.45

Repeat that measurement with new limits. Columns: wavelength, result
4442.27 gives 10.96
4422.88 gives 11.33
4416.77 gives 11.64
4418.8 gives 11.74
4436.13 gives 11.72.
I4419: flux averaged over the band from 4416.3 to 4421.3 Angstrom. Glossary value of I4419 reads 11.7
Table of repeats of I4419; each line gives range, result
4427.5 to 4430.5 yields 10.8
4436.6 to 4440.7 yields 11.4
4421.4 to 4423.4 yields 11.4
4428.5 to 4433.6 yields 11.1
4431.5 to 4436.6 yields 11.6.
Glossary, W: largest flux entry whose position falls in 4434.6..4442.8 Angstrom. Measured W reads 11.72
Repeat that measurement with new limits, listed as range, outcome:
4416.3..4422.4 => 11.74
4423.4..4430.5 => 11.2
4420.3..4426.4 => 11.59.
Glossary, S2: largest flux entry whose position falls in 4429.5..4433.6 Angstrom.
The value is 11.45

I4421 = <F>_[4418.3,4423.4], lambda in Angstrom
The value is 11.6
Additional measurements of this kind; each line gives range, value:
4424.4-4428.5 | 10.9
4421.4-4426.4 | 11.2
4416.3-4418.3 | 11.7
